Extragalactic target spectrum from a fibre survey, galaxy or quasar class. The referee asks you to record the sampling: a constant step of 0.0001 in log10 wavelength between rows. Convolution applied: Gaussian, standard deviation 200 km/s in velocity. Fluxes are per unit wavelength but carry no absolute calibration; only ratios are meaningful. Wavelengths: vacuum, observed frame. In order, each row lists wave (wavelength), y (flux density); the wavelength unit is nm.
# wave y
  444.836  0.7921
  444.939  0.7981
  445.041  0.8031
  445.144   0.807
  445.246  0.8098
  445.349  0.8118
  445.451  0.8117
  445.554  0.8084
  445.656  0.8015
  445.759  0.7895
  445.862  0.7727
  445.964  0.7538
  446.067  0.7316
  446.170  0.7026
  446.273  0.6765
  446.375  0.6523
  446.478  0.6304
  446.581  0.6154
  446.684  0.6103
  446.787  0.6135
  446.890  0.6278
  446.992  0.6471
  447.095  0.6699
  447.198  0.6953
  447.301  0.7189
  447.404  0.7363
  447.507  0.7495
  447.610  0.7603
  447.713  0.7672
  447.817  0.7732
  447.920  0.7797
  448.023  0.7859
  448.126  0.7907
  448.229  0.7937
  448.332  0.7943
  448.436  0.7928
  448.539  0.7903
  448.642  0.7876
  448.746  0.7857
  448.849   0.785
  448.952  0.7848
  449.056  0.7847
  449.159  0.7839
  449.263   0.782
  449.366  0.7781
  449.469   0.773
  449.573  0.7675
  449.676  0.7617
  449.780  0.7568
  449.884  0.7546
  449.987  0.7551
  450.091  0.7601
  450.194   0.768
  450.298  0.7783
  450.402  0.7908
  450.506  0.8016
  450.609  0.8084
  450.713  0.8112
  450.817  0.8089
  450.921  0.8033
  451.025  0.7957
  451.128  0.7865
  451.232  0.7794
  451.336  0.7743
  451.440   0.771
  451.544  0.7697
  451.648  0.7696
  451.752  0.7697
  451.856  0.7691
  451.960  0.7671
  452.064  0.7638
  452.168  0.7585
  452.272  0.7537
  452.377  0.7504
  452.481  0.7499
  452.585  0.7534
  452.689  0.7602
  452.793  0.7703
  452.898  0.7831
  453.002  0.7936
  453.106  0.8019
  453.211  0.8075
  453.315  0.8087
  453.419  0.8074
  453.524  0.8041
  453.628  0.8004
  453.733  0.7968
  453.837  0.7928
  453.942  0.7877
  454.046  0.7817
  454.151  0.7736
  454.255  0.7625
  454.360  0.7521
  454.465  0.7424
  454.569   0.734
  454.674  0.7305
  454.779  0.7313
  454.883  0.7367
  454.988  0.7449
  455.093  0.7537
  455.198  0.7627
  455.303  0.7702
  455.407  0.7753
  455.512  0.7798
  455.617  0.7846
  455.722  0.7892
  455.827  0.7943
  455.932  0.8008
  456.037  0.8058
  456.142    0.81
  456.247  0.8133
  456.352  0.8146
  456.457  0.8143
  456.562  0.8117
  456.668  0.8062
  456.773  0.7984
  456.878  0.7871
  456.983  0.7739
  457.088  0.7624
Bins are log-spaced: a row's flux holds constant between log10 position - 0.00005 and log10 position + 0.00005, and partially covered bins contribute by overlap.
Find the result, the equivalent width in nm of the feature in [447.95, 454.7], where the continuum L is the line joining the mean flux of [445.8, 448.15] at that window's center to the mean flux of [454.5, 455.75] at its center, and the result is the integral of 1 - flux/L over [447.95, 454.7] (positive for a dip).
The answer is -0.42 nm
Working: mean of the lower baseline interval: 0.706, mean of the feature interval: 0.779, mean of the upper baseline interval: 0.757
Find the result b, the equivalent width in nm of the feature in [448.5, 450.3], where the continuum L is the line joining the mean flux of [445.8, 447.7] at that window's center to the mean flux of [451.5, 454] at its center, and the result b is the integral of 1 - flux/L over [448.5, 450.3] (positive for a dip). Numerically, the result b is -0.11 nm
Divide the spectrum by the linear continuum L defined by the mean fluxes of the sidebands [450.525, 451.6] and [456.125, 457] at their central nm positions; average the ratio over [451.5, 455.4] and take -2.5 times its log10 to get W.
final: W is 0.04 mag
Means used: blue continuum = 0.791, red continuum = 0.804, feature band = 0.769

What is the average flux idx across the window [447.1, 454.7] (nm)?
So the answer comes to 0.774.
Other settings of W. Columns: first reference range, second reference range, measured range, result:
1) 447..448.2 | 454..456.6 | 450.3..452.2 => -0.034 mag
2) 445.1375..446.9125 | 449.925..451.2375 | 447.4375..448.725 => -0.038 mag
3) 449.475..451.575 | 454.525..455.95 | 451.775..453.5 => -0.004 mag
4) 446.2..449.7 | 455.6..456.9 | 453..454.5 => -0.007 mag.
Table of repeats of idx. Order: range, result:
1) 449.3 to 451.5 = 0.78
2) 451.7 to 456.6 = 0.777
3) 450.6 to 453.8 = 0.782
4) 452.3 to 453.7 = 0.783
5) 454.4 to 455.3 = 0.743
